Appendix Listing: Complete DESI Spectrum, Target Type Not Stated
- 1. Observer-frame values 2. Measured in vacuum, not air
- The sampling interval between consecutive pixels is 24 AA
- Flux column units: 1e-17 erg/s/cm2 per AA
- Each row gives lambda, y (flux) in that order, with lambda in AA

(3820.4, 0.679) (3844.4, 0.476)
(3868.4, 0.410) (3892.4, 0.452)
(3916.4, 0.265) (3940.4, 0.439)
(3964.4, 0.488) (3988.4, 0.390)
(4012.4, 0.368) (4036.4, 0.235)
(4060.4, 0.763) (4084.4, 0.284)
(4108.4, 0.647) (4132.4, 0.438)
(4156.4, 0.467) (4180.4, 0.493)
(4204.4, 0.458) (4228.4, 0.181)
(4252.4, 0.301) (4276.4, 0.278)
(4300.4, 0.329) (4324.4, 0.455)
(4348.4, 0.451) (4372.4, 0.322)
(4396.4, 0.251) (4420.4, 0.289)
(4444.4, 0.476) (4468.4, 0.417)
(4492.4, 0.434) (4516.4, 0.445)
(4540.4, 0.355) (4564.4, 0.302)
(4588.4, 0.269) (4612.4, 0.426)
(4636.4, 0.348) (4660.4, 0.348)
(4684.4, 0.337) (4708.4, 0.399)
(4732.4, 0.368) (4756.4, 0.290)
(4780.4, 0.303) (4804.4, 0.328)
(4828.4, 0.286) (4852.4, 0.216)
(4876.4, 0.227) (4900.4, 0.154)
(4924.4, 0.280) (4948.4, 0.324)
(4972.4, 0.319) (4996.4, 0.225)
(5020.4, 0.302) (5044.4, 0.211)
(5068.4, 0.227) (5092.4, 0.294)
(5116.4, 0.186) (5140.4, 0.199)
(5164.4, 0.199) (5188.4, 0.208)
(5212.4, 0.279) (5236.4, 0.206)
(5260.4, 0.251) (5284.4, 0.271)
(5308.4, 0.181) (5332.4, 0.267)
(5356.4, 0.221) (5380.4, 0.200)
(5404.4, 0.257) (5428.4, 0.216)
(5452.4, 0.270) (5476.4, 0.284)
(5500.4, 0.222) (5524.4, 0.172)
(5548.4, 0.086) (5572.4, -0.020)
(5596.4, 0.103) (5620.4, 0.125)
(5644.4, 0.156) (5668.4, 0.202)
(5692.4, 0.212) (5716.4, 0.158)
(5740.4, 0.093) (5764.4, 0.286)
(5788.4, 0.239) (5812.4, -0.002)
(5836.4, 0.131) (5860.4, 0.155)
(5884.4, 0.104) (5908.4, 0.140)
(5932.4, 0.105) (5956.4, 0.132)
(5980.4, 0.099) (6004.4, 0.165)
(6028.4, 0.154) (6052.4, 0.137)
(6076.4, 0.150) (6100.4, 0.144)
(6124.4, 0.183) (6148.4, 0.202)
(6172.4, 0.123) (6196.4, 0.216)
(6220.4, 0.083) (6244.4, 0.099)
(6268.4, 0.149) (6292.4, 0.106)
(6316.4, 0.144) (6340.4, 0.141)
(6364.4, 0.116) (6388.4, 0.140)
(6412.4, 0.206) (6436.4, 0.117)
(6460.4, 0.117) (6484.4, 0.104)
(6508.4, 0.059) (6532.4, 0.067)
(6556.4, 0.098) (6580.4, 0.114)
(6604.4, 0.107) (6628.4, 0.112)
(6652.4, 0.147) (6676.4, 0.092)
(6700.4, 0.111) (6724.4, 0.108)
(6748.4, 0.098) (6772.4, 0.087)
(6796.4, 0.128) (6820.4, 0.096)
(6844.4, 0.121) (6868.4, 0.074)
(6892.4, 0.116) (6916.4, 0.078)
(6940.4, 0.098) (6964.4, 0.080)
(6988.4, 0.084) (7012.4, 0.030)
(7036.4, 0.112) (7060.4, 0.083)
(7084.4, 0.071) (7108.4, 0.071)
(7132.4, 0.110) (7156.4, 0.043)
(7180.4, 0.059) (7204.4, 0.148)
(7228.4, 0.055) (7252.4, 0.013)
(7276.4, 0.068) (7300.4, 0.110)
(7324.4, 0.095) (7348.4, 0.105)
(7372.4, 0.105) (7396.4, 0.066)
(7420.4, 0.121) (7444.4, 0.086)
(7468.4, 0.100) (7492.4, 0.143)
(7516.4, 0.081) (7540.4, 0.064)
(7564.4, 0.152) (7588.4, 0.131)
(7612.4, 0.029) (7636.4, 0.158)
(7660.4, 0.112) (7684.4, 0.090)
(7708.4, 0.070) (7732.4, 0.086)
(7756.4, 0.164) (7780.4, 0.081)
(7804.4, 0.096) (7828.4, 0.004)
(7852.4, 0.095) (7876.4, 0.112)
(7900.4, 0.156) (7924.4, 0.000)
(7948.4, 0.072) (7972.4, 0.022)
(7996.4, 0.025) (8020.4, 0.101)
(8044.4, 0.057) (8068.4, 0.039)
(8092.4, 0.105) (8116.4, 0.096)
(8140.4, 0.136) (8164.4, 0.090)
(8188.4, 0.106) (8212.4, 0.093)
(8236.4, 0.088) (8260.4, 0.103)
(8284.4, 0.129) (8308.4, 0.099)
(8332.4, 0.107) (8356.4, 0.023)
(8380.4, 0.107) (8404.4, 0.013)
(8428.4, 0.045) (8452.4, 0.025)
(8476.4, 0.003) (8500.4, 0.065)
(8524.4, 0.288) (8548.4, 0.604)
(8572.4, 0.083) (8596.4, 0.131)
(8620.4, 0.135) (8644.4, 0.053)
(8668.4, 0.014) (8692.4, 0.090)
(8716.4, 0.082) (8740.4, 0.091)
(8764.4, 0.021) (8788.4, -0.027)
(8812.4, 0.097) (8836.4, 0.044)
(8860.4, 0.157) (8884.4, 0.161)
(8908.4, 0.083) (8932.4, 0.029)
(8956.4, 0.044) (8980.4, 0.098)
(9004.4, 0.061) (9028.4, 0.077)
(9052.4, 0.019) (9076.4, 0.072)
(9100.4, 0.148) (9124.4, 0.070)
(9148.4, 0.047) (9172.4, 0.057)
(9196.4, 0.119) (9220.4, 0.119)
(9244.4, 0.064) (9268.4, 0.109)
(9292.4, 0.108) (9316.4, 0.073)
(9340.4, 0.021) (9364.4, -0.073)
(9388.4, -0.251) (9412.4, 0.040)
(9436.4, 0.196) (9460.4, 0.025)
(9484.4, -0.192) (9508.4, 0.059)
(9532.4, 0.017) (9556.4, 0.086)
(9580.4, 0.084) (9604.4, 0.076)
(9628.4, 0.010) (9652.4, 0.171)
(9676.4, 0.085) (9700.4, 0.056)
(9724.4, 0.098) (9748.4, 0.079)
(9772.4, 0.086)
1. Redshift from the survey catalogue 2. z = 1.290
